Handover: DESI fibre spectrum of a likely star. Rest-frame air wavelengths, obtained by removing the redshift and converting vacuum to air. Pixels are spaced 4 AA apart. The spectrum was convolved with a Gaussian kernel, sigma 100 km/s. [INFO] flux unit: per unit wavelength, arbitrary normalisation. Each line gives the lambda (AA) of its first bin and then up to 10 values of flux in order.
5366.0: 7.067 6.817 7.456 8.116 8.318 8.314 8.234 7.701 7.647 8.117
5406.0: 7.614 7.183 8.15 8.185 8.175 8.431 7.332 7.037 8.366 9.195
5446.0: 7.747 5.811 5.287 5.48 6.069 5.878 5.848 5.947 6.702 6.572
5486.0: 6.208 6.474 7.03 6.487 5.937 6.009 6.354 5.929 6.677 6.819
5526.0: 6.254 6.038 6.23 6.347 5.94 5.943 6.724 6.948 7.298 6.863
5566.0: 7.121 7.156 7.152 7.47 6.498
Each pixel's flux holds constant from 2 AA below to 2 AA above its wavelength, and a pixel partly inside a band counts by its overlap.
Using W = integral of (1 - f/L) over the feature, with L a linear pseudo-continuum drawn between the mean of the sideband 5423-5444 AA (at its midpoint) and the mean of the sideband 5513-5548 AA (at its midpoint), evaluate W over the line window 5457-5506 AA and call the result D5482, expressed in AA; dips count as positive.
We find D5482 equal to 6.4 AA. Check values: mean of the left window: 8.08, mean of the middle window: 6.23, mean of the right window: 6.25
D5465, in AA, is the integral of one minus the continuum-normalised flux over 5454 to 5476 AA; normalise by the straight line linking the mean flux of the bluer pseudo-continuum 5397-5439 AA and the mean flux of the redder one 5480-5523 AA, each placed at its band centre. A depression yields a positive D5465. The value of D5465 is 3.8 AA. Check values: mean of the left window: 7.83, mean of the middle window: 5.79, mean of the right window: 6.4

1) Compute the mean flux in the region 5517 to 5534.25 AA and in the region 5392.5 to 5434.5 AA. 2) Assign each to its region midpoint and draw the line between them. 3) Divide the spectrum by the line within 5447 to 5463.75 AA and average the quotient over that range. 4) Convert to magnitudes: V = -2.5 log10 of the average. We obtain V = 0.25 mag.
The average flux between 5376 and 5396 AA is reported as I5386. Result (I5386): 8.14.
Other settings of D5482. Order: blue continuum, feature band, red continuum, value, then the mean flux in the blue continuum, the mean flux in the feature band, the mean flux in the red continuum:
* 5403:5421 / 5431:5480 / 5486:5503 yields 3.5 AA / 7.82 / 6.63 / 6.48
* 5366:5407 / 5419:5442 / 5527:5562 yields -1.8 AA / 7.8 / 8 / 6.45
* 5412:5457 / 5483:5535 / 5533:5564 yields 4.1 AA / 7.56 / 6.35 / 6.55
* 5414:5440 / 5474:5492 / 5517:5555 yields 1.8 AA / 7.94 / 6.43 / 6.37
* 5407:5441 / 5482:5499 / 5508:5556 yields 0.9 AA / 7.89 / 6.56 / 6.35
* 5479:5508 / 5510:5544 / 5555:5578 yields 2.3 AA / 6.4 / 6.28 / 7.14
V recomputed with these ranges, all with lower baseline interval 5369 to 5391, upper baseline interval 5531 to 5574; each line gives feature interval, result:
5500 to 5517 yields 0.15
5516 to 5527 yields 0.04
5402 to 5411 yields 0.02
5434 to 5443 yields -0.12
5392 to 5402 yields 0.00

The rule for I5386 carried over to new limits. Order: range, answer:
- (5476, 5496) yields 6.6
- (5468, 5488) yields 6.26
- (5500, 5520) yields 6.18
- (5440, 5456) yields 7.01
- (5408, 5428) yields 8.02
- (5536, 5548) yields 6.08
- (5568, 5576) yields 7.15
